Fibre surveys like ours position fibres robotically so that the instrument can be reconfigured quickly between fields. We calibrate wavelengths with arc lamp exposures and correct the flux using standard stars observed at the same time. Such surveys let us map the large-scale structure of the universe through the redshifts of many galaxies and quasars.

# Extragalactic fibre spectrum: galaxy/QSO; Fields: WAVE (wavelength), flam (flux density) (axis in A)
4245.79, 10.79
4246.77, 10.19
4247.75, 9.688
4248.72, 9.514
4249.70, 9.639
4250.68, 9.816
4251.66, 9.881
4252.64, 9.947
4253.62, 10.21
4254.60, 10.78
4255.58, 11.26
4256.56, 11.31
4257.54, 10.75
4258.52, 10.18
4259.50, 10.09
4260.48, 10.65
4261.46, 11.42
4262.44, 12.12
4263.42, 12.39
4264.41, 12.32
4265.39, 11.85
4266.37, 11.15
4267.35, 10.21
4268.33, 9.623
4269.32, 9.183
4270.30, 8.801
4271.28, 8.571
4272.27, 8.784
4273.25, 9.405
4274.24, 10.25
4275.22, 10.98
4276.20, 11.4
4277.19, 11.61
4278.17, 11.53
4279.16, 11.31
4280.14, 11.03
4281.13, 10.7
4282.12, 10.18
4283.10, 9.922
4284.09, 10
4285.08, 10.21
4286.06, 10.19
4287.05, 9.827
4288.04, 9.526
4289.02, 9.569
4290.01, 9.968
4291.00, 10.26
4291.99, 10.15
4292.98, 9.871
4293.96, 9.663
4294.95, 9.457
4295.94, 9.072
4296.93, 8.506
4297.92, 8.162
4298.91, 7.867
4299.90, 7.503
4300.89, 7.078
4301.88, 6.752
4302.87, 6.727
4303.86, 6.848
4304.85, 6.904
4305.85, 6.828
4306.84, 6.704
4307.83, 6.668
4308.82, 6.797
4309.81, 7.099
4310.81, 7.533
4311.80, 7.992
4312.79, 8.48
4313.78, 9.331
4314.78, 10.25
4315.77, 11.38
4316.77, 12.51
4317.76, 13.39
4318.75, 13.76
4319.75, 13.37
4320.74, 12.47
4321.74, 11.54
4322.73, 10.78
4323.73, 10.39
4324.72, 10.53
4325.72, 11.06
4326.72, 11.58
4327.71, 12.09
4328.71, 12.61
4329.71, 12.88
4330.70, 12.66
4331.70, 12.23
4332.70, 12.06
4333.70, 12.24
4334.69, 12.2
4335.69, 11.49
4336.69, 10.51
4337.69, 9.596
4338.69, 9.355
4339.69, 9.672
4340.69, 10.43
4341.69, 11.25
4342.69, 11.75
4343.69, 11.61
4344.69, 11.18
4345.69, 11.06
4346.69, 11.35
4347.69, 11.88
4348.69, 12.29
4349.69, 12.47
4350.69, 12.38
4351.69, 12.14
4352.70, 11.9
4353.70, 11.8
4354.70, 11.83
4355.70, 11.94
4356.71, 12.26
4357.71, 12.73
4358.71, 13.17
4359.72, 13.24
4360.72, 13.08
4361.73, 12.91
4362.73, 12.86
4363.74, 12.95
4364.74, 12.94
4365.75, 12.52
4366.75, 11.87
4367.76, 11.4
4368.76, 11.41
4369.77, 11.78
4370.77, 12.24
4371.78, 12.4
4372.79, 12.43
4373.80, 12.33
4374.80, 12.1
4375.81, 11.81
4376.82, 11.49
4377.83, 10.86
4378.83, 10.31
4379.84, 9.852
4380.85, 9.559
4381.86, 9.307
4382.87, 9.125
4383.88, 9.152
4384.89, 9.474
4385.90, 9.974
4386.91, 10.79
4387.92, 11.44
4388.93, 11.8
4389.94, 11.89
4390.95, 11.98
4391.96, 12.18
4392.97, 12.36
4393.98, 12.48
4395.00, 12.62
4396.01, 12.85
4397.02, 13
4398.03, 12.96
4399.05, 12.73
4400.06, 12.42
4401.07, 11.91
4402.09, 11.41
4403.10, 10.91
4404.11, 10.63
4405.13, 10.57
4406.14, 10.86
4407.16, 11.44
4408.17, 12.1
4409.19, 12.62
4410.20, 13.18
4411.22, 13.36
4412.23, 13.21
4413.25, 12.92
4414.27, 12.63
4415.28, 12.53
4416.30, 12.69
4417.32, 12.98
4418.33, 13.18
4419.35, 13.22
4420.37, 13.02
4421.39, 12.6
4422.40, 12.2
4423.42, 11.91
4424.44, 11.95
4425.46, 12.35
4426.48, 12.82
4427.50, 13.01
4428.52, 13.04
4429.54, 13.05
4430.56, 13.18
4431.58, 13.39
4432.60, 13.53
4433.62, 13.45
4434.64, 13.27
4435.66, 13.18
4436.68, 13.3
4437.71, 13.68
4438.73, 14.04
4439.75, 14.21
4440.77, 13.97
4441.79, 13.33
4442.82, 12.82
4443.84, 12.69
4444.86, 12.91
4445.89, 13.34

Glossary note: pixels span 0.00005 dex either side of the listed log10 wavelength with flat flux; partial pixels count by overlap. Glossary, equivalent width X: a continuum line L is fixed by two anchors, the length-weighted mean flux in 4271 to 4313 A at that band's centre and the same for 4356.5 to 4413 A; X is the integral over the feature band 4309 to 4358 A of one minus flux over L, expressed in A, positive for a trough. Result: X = -4.9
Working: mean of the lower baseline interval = 9.02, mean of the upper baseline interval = 11.8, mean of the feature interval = 11.3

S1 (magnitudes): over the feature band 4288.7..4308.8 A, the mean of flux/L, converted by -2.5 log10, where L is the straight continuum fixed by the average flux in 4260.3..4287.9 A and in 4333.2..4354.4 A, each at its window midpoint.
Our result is 0.30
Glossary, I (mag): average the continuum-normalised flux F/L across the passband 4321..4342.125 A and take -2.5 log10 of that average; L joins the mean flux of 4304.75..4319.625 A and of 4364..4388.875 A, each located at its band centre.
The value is -0.16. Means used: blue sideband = 9.21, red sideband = 11.1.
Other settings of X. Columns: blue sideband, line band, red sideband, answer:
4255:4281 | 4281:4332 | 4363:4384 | 5.60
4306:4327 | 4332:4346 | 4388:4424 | -0.51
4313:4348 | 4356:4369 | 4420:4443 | -0.64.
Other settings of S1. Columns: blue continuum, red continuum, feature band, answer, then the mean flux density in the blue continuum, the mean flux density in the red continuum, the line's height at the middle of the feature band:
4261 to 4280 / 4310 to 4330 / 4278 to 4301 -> 0.13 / 10.7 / 11.1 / 10.9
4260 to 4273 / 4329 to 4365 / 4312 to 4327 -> 0.01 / 10.5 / 11.9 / 11.4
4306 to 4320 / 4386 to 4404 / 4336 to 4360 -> -0.09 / 9.53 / 12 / 10.6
